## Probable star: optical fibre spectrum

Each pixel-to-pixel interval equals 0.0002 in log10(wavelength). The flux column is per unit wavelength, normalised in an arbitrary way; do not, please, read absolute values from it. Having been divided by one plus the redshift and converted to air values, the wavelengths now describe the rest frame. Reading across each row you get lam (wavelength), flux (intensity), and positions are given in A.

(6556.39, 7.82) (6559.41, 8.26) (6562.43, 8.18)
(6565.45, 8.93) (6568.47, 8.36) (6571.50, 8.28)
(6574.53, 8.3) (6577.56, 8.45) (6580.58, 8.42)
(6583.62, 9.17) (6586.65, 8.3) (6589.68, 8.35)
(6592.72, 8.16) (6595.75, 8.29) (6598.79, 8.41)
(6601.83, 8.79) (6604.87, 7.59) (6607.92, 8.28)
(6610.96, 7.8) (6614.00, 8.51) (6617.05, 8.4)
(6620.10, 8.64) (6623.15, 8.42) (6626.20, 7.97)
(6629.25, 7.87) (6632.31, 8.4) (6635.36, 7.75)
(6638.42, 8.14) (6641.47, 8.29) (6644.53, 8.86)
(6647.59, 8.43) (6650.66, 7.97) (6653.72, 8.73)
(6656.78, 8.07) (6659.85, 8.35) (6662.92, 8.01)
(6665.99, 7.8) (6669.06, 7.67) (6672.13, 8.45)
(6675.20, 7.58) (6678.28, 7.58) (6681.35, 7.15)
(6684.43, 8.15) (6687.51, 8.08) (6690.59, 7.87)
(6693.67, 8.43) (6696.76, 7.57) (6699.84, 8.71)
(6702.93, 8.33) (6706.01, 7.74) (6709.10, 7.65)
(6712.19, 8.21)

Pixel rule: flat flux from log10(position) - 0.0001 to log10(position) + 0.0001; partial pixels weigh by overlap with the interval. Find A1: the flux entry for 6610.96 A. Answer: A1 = 7.8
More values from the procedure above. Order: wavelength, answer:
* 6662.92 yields 8.01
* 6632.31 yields 8.4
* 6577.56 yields 8.45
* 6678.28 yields 7.58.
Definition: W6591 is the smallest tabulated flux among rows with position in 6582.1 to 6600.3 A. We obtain 8.16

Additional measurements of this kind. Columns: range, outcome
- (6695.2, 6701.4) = 7.57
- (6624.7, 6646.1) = 7.75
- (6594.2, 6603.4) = 8.29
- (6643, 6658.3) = 7.97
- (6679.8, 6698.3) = 7.15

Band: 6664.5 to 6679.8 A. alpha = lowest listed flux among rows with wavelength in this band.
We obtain 7.58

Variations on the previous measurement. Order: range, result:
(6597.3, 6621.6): 7.59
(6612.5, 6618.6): 8.4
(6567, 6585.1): 8.28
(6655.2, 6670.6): 7.67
